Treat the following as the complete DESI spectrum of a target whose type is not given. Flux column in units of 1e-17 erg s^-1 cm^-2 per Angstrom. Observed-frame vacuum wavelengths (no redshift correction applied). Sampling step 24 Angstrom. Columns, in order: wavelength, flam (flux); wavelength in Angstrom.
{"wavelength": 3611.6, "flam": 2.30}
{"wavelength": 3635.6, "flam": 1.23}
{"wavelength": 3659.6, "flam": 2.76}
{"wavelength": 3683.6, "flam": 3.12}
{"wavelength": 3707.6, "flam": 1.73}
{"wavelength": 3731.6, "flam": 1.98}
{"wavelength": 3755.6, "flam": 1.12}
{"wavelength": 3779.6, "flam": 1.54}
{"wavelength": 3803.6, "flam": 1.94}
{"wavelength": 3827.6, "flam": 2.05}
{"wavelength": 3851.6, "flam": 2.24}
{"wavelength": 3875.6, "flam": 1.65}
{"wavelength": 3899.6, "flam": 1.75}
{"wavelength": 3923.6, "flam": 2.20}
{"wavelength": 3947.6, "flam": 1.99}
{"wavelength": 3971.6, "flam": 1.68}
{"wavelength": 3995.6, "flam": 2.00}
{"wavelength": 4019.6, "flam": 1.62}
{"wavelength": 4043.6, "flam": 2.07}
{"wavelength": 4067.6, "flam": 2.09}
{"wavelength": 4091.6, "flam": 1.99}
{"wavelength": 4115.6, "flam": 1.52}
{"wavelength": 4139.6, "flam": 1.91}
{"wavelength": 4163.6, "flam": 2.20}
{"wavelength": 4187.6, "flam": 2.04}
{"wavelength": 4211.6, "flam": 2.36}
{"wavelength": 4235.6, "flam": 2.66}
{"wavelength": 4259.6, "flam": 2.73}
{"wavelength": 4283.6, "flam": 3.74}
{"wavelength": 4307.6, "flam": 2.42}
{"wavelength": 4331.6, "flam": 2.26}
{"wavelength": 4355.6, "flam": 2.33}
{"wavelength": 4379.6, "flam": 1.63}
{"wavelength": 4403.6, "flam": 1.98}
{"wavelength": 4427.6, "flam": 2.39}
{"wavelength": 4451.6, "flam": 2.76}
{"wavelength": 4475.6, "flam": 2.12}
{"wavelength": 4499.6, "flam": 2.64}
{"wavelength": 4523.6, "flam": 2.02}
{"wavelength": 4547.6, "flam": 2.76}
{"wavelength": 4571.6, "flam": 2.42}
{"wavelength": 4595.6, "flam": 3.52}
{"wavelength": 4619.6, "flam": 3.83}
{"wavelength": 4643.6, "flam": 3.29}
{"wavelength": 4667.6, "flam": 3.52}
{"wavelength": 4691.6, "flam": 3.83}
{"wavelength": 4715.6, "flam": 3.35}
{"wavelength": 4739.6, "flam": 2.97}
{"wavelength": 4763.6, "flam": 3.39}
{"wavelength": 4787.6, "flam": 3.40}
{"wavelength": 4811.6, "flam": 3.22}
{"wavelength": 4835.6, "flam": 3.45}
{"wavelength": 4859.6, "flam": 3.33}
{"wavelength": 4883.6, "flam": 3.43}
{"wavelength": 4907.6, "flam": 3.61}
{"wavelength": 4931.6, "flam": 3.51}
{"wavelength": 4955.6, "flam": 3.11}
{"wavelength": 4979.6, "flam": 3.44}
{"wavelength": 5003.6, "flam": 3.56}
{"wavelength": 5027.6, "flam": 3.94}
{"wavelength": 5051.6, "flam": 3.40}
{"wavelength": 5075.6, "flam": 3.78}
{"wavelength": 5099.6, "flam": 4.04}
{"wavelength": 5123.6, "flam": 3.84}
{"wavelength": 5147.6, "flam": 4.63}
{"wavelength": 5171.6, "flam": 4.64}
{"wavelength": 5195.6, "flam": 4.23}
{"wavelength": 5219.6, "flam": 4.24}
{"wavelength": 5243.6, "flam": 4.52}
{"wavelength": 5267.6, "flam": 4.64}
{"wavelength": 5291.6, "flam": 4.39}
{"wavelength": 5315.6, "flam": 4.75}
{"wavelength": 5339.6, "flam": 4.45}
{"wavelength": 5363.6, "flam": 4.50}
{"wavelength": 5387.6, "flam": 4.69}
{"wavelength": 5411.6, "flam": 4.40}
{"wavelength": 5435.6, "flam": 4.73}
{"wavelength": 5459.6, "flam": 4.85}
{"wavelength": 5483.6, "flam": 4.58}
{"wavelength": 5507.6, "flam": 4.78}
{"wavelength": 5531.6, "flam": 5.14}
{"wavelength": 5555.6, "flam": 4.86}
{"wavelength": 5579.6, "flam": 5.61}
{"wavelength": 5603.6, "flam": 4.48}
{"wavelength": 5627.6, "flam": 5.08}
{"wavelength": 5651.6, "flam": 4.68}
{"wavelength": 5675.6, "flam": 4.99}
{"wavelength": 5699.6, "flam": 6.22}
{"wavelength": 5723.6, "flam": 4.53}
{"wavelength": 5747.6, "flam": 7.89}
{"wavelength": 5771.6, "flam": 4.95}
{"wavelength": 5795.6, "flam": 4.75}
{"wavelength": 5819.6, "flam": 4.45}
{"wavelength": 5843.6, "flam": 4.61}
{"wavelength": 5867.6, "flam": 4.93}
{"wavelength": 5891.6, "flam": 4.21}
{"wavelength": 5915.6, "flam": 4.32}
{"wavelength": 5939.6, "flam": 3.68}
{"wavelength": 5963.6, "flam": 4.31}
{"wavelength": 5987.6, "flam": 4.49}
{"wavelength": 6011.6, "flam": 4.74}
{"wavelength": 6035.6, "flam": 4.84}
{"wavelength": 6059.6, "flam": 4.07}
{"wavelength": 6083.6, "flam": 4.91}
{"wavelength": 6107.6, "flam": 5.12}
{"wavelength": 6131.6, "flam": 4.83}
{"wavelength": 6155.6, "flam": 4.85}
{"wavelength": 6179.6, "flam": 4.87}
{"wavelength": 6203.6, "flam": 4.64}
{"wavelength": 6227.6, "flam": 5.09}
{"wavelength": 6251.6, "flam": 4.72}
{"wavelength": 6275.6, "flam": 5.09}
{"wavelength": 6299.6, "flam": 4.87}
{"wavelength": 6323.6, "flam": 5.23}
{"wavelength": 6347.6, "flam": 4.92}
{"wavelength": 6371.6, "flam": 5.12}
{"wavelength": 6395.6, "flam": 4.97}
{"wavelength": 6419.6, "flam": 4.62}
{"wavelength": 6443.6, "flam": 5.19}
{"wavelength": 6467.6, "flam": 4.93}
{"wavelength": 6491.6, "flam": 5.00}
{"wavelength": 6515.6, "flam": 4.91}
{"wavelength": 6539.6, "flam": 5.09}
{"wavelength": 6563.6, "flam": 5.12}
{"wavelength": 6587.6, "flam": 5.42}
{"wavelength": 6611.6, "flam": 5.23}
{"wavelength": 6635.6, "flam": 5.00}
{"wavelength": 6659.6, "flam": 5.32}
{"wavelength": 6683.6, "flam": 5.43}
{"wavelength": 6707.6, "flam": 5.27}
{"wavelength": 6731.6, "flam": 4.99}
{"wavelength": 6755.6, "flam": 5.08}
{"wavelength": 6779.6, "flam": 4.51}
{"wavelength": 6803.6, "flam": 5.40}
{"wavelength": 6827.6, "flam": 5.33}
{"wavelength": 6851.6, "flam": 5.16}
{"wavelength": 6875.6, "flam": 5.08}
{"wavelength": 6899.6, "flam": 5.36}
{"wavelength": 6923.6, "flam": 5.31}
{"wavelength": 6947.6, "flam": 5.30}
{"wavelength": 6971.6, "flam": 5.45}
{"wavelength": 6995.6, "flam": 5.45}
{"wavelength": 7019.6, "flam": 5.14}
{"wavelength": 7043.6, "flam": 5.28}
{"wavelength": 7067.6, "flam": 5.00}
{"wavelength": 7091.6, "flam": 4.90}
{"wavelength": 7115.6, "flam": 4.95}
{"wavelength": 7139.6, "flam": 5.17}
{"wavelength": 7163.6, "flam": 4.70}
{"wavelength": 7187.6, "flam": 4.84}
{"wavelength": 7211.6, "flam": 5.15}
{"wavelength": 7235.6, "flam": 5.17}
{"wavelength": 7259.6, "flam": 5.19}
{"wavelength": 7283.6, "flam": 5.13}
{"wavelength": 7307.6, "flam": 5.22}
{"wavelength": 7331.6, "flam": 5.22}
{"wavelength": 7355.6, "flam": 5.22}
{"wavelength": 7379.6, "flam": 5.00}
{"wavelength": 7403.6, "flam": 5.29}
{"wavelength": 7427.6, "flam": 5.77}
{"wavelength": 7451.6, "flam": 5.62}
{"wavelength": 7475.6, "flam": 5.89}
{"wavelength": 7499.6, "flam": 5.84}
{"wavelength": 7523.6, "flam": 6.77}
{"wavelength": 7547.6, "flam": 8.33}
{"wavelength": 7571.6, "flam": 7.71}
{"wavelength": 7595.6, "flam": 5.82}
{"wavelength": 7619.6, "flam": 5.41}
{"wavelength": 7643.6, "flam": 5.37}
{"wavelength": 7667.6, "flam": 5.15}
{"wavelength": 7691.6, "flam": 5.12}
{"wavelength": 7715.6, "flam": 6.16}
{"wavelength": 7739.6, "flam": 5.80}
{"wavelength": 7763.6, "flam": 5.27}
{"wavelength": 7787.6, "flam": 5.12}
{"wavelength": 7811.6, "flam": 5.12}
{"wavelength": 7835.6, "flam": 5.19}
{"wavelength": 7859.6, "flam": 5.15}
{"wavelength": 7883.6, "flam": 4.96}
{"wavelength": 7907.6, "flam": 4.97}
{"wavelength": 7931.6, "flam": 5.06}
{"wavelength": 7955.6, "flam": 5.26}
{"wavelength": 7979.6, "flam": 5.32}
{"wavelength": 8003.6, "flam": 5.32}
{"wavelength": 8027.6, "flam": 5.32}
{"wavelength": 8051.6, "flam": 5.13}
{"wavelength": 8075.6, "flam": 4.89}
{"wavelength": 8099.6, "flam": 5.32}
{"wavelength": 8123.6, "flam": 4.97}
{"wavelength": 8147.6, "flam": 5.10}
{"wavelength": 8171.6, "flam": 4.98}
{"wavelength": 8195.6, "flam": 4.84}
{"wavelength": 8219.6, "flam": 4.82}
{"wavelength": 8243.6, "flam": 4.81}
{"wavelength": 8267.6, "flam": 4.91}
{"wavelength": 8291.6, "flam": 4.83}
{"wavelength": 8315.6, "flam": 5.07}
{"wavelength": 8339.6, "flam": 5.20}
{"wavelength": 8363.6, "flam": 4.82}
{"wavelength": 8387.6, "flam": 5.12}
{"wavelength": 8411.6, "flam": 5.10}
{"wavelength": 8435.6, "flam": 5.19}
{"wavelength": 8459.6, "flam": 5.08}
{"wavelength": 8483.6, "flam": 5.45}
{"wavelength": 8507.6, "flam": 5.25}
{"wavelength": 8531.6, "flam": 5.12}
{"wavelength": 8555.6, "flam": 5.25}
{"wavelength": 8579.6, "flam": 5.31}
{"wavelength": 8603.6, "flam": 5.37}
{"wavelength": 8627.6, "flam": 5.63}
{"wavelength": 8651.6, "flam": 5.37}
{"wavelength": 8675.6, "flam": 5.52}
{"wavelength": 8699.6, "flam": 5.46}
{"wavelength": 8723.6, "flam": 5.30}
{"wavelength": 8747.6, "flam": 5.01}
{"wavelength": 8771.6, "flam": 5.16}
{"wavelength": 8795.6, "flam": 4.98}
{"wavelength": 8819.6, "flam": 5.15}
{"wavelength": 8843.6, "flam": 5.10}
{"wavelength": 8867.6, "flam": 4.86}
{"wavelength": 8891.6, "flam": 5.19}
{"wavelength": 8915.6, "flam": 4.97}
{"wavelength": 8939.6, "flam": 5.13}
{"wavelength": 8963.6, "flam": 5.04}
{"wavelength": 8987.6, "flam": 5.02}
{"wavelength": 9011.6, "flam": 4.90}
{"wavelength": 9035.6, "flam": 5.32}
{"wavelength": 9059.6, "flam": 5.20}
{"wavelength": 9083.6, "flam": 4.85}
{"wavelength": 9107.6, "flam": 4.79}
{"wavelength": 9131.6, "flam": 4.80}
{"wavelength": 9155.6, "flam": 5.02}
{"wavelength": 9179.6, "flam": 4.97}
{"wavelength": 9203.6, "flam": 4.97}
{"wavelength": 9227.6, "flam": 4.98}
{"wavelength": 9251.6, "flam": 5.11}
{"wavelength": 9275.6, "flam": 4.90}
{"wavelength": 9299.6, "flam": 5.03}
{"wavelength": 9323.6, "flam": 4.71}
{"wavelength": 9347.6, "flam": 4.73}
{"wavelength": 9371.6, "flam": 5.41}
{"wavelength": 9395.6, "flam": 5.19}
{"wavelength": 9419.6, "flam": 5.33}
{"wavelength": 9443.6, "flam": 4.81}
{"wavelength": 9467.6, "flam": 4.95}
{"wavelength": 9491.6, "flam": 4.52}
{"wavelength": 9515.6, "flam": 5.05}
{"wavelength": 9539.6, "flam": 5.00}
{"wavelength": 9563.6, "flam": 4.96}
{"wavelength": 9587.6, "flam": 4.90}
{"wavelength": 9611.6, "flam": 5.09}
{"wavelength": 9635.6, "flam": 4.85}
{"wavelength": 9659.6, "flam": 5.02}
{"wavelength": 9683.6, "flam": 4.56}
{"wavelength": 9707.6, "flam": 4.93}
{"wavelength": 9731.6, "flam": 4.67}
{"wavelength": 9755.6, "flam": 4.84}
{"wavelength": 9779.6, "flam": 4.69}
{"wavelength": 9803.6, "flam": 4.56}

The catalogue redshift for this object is 0.15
